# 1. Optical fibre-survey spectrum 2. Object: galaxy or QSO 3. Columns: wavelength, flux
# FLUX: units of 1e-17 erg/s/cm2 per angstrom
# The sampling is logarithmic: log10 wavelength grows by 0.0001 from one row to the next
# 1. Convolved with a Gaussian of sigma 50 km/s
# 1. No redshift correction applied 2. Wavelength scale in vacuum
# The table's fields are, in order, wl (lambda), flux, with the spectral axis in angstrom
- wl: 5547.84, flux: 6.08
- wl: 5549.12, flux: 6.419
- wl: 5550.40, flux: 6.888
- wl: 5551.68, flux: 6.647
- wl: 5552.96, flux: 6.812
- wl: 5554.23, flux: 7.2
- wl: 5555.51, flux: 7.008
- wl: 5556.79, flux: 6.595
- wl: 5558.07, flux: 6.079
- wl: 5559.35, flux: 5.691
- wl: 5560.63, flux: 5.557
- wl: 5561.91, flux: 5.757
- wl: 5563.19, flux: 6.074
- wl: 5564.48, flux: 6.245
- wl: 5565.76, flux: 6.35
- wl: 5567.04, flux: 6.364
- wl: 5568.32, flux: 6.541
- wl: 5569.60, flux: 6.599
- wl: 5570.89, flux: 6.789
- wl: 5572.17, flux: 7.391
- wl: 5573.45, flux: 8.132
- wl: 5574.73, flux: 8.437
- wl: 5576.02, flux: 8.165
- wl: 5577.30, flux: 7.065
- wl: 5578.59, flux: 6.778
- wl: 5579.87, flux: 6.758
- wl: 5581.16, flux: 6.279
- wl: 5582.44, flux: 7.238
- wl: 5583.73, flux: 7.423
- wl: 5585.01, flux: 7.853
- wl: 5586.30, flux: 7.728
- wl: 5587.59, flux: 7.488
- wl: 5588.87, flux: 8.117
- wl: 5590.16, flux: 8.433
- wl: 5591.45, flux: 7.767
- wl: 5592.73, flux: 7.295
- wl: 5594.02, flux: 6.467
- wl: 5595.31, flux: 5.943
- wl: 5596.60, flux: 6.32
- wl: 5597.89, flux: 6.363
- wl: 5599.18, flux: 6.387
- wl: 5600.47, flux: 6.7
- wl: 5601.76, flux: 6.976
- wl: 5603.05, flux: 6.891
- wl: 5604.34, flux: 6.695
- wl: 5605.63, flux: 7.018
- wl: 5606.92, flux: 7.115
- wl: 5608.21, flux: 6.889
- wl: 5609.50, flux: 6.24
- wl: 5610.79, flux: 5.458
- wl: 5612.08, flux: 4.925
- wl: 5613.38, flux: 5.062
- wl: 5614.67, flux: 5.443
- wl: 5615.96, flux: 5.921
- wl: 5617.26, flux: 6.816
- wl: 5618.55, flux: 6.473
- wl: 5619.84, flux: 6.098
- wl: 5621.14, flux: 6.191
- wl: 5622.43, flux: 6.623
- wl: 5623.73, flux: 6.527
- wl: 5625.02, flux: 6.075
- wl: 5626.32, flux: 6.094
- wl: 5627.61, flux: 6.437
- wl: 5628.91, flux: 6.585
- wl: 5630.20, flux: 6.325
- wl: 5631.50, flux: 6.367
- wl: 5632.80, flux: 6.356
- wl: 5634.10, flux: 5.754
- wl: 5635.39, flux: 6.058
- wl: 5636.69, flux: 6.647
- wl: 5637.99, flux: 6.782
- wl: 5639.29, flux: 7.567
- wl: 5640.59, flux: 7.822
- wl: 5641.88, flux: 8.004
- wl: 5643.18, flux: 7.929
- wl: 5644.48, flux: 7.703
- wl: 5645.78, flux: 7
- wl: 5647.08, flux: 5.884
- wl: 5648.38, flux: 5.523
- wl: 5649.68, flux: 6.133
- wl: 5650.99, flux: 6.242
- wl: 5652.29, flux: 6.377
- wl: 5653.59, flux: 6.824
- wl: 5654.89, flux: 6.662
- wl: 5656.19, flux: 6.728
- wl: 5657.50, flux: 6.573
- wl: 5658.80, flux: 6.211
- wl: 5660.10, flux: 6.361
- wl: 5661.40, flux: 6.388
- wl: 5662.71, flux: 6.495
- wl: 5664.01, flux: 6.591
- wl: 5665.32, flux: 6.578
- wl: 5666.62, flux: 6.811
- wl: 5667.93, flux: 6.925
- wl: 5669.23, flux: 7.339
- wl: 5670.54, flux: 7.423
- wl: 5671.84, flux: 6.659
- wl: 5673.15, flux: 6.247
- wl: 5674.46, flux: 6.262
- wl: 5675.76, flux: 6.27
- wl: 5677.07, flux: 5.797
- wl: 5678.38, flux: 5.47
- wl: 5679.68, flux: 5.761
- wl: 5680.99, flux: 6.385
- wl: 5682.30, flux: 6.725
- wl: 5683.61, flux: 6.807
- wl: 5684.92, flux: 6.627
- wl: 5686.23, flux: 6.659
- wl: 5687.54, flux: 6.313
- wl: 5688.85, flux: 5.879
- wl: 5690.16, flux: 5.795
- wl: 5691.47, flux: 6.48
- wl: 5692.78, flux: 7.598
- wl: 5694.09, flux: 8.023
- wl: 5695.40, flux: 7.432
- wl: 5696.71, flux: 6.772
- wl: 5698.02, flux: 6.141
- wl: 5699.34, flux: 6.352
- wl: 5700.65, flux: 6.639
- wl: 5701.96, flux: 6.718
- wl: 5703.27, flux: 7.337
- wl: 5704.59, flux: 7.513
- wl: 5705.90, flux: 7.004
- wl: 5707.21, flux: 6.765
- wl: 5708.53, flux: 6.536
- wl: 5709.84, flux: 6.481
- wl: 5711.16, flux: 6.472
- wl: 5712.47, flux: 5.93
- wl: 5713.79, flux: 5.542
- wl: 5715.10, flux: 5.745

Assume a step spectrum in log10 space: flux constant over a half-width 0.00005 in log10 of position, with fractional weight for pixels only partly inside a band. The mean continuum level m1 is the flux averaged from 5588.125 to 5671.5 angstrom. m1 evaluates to 6.61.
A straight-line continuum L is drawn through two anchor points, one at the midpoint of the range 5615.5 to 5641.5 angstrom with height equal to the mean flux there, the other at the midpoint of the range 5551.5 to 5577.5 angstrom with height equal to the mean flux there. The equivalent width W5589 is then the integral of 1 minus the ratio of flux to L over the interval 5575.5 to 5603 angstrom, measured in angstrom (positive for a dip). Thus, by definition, -1.9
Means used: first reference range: 6.74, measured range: 7.11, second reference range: 6.5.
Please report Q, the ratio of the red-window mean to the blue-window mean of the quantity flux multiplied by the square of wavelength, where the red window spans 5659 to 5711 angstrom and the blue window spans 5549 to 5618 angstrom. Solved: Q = 1.02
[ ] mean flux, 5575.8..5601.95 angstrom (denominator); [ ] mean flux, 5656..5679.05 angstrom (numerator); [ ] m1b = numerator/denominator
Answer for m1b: 0.92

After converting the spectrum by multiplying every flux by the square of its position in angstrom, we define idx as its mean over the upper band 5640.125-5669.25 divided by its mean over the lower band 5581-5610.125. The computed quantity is 1.0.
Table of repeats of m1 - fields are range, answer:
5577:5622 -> 6.7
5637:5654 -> 6.9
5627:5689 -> 6.57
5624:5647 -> 6.77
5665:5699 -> 6.58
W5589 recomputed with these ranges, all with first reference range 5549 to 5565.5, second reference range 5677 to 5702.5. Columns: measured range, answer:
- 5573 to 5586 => -2.0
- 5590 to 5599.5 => -0.6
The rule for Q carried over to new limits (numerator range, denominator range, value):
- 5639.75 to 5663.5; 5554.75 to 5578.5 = 1.03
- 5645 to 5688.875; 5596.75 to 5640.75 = 1.03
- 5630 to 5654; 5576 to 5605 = 0.97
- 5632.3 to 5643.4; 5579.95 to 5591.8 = 0.94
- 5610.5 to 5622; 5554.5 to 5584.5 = 0.88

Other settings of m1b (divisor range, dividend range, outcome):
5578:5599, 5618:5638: 0.89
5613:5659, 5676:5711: 1.02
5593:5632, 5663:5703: 1.04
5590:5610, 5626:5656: 0.98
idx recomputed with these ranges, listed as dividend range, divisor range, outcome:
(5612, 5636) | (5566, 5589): 0.86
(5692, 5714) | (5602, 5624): 1.12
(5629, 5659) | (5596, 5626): 1.07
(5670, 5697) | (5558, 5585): 1.00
